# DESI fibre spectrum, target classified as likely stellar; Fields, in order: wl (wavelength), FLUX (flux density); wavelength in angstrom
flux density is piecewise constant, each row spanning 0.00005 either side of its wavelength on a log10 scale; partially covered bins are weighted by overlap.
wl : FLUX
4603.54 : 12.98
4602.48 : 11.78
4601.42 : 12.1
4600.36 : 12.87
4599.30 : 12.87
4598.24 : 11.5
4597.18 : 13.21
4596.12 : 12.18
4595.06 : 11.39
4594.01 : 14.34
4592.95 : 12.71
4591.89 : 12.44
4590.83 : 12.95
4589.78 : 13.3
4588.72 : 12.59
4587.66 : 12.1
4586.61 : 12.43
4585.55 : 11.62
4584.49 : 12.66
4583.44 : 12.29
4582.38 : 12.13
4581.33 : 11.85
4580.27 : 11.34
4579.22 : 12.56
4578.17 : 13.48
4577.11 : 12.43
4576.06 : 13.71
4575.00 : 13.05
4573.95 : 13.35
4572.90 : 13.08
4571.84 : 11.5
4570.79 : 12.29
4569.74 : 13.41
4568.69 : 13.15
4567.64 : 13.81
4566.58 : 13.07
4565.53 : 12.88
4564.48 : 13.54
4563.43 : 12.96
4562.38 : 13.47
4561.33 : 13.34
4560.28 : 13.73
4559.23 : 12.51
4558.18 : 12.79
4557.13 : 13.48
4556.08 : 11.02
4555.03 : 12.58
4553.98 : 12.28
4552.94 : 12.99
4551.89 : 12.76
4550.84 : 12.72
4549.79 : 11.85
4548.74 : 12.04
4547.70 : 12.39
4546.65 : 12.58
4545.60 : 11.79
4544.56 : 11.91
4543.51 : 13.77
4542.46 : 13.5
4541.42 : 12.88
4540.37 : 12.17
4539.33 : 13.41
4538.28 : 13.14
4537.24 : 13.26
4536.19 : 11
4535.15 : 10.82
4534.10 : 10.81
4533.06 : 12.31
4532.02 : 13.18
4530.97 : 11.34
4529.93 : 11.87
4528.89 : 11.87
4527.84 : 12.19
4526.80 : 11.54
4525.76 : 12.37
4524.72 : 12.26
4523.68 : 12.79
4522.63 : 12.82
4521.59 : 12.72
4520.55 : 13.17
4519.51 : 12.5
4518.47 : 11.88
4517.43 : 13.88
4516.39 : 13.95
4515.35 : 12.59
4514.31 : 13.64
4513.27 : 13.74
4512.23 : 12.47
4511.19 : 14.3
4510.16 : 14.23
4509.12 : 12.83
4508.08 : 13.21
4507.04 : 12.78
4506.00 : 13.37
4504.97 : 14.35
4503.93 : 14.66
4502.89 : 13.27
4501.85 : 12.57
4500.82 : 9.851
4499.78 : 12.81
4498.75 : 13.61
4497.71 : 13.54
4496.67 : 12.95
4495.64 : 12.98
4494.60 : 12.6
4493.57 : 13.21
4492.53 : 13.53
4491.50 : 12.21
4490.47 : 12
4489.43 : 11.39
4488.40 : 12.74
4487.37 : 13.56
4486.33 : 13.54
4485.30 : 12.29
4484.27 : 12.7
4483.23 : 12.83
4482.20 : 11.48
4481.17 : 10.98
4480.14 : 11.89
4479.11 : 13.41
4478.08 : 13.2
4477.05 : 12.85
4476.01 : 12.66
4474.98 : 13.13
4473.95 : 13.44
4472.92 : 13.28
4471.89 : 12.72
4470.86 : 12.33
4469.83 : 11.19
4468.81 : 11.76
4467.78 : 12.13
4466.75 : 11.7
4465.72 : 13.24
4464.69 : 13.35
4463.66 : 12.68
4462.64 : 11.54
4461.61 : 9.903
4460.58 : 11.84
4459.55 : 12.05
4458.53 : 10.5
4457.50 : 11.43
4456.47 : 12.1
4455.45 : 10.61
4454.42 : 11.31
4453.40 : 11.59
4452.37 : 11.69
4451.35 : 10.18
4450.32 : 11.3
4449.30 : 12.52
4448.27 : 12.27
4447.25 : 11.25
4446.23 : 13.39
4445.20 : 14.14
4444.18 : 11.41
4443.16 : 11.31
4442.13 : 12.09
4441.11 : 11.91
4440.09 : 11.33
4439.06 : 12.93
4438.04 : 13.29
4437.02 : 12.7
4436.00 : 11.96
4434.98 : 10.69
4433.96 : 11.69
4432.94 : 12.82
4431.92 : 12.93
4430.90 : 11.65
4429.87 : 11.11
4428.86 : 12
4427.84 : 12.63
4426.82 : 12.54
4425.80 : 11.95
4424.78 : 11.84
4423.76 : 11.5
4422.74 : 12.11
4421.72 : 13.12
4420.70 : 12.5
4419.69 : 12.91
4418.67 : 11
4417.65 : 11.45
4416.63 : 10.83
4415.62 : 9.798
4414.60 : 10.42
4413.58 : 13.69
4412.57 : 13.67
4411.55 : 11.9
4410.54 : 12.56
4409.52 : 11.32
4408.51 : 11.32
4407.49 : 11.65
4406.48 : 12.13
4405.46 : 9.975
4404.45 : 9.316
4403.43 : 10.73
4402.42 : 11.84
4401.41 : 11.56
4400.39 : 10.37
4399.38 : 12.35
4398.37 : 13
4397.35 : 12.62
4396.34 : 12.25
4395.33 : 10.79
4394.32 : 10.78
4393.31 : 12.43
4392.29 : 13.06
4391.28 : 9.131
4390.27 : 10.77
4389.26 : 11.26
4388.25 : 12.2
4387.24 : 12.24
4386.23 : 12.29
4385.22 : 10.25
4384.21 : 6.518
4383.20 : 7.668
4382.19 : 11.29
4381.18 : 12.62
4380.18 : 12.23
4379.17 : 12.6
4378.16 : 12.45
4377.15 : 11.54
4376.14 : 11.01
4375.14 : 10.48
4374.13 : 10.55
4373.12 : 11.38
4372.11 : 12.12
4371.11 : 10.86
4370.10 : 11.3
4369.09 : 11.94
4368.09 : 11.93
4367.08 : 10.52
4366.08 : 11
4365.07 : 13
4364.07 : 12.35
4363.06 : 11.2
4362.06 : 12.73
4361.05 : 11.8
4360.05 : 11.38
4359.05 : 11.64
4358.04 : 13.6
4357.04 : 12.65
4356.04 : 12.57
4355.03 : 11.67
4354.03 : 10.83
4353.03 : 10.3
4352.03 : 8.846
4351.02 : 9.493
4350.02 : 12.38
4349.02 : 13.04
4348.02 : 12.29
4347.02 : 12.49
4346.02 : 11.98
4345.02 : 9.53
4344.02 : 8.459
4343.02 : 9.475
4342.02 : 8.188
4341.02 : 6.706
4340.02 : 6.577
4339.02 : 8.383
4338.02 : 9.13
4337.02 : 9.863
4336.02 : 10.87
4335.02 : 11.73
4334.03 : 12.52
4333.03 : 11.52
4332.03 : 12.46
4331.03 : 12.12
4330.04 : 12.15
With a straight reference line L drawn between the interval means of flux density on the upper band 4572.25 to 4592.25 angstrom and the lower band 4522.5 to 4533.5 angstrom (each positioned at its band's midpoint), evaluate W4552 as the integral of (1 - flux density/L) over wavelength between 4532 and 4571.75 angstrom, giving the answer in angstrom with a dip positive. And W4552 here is -0.9 angstrom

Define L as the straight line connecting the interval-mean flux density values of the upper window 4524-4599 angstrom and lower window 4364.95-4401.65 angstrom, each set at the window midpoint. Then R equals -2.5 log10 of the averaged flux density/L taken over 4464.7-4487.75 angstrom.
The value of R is -0.05 mag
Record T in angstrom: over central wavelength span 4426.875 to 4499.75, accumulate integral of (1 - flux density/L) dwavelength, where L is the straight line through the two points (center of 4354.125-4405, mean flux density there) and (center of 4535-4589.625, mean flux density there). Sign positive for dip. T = -1.4 angstrom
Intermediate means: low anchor 11.5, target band 12.3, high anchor 12.7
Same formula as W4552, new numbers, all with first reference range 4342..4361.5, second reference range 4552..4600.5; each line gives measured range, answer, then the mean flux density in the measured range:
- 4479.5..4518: -2.32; 12.9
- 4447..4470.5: 0.52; 11.7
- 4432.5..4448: -0.51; 12.2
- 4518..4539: 0.33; 12.2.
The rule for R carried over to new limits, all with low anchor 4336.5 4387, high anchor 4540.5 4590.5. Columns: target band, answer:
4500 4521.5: -0.08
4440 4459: 0.00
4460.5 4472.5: -0.02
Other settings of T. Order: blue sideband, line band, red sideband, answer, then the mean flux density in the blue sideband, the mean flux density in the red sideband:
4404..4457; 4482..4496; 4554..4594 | -0.51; 11.9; 12.8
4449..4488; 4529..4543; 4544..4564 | 0.25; 12.1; 12.6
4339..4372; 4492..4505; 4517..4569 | -0.87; 11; 12.6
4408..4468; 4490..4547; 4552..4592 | -1.52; 11.9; 12.7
